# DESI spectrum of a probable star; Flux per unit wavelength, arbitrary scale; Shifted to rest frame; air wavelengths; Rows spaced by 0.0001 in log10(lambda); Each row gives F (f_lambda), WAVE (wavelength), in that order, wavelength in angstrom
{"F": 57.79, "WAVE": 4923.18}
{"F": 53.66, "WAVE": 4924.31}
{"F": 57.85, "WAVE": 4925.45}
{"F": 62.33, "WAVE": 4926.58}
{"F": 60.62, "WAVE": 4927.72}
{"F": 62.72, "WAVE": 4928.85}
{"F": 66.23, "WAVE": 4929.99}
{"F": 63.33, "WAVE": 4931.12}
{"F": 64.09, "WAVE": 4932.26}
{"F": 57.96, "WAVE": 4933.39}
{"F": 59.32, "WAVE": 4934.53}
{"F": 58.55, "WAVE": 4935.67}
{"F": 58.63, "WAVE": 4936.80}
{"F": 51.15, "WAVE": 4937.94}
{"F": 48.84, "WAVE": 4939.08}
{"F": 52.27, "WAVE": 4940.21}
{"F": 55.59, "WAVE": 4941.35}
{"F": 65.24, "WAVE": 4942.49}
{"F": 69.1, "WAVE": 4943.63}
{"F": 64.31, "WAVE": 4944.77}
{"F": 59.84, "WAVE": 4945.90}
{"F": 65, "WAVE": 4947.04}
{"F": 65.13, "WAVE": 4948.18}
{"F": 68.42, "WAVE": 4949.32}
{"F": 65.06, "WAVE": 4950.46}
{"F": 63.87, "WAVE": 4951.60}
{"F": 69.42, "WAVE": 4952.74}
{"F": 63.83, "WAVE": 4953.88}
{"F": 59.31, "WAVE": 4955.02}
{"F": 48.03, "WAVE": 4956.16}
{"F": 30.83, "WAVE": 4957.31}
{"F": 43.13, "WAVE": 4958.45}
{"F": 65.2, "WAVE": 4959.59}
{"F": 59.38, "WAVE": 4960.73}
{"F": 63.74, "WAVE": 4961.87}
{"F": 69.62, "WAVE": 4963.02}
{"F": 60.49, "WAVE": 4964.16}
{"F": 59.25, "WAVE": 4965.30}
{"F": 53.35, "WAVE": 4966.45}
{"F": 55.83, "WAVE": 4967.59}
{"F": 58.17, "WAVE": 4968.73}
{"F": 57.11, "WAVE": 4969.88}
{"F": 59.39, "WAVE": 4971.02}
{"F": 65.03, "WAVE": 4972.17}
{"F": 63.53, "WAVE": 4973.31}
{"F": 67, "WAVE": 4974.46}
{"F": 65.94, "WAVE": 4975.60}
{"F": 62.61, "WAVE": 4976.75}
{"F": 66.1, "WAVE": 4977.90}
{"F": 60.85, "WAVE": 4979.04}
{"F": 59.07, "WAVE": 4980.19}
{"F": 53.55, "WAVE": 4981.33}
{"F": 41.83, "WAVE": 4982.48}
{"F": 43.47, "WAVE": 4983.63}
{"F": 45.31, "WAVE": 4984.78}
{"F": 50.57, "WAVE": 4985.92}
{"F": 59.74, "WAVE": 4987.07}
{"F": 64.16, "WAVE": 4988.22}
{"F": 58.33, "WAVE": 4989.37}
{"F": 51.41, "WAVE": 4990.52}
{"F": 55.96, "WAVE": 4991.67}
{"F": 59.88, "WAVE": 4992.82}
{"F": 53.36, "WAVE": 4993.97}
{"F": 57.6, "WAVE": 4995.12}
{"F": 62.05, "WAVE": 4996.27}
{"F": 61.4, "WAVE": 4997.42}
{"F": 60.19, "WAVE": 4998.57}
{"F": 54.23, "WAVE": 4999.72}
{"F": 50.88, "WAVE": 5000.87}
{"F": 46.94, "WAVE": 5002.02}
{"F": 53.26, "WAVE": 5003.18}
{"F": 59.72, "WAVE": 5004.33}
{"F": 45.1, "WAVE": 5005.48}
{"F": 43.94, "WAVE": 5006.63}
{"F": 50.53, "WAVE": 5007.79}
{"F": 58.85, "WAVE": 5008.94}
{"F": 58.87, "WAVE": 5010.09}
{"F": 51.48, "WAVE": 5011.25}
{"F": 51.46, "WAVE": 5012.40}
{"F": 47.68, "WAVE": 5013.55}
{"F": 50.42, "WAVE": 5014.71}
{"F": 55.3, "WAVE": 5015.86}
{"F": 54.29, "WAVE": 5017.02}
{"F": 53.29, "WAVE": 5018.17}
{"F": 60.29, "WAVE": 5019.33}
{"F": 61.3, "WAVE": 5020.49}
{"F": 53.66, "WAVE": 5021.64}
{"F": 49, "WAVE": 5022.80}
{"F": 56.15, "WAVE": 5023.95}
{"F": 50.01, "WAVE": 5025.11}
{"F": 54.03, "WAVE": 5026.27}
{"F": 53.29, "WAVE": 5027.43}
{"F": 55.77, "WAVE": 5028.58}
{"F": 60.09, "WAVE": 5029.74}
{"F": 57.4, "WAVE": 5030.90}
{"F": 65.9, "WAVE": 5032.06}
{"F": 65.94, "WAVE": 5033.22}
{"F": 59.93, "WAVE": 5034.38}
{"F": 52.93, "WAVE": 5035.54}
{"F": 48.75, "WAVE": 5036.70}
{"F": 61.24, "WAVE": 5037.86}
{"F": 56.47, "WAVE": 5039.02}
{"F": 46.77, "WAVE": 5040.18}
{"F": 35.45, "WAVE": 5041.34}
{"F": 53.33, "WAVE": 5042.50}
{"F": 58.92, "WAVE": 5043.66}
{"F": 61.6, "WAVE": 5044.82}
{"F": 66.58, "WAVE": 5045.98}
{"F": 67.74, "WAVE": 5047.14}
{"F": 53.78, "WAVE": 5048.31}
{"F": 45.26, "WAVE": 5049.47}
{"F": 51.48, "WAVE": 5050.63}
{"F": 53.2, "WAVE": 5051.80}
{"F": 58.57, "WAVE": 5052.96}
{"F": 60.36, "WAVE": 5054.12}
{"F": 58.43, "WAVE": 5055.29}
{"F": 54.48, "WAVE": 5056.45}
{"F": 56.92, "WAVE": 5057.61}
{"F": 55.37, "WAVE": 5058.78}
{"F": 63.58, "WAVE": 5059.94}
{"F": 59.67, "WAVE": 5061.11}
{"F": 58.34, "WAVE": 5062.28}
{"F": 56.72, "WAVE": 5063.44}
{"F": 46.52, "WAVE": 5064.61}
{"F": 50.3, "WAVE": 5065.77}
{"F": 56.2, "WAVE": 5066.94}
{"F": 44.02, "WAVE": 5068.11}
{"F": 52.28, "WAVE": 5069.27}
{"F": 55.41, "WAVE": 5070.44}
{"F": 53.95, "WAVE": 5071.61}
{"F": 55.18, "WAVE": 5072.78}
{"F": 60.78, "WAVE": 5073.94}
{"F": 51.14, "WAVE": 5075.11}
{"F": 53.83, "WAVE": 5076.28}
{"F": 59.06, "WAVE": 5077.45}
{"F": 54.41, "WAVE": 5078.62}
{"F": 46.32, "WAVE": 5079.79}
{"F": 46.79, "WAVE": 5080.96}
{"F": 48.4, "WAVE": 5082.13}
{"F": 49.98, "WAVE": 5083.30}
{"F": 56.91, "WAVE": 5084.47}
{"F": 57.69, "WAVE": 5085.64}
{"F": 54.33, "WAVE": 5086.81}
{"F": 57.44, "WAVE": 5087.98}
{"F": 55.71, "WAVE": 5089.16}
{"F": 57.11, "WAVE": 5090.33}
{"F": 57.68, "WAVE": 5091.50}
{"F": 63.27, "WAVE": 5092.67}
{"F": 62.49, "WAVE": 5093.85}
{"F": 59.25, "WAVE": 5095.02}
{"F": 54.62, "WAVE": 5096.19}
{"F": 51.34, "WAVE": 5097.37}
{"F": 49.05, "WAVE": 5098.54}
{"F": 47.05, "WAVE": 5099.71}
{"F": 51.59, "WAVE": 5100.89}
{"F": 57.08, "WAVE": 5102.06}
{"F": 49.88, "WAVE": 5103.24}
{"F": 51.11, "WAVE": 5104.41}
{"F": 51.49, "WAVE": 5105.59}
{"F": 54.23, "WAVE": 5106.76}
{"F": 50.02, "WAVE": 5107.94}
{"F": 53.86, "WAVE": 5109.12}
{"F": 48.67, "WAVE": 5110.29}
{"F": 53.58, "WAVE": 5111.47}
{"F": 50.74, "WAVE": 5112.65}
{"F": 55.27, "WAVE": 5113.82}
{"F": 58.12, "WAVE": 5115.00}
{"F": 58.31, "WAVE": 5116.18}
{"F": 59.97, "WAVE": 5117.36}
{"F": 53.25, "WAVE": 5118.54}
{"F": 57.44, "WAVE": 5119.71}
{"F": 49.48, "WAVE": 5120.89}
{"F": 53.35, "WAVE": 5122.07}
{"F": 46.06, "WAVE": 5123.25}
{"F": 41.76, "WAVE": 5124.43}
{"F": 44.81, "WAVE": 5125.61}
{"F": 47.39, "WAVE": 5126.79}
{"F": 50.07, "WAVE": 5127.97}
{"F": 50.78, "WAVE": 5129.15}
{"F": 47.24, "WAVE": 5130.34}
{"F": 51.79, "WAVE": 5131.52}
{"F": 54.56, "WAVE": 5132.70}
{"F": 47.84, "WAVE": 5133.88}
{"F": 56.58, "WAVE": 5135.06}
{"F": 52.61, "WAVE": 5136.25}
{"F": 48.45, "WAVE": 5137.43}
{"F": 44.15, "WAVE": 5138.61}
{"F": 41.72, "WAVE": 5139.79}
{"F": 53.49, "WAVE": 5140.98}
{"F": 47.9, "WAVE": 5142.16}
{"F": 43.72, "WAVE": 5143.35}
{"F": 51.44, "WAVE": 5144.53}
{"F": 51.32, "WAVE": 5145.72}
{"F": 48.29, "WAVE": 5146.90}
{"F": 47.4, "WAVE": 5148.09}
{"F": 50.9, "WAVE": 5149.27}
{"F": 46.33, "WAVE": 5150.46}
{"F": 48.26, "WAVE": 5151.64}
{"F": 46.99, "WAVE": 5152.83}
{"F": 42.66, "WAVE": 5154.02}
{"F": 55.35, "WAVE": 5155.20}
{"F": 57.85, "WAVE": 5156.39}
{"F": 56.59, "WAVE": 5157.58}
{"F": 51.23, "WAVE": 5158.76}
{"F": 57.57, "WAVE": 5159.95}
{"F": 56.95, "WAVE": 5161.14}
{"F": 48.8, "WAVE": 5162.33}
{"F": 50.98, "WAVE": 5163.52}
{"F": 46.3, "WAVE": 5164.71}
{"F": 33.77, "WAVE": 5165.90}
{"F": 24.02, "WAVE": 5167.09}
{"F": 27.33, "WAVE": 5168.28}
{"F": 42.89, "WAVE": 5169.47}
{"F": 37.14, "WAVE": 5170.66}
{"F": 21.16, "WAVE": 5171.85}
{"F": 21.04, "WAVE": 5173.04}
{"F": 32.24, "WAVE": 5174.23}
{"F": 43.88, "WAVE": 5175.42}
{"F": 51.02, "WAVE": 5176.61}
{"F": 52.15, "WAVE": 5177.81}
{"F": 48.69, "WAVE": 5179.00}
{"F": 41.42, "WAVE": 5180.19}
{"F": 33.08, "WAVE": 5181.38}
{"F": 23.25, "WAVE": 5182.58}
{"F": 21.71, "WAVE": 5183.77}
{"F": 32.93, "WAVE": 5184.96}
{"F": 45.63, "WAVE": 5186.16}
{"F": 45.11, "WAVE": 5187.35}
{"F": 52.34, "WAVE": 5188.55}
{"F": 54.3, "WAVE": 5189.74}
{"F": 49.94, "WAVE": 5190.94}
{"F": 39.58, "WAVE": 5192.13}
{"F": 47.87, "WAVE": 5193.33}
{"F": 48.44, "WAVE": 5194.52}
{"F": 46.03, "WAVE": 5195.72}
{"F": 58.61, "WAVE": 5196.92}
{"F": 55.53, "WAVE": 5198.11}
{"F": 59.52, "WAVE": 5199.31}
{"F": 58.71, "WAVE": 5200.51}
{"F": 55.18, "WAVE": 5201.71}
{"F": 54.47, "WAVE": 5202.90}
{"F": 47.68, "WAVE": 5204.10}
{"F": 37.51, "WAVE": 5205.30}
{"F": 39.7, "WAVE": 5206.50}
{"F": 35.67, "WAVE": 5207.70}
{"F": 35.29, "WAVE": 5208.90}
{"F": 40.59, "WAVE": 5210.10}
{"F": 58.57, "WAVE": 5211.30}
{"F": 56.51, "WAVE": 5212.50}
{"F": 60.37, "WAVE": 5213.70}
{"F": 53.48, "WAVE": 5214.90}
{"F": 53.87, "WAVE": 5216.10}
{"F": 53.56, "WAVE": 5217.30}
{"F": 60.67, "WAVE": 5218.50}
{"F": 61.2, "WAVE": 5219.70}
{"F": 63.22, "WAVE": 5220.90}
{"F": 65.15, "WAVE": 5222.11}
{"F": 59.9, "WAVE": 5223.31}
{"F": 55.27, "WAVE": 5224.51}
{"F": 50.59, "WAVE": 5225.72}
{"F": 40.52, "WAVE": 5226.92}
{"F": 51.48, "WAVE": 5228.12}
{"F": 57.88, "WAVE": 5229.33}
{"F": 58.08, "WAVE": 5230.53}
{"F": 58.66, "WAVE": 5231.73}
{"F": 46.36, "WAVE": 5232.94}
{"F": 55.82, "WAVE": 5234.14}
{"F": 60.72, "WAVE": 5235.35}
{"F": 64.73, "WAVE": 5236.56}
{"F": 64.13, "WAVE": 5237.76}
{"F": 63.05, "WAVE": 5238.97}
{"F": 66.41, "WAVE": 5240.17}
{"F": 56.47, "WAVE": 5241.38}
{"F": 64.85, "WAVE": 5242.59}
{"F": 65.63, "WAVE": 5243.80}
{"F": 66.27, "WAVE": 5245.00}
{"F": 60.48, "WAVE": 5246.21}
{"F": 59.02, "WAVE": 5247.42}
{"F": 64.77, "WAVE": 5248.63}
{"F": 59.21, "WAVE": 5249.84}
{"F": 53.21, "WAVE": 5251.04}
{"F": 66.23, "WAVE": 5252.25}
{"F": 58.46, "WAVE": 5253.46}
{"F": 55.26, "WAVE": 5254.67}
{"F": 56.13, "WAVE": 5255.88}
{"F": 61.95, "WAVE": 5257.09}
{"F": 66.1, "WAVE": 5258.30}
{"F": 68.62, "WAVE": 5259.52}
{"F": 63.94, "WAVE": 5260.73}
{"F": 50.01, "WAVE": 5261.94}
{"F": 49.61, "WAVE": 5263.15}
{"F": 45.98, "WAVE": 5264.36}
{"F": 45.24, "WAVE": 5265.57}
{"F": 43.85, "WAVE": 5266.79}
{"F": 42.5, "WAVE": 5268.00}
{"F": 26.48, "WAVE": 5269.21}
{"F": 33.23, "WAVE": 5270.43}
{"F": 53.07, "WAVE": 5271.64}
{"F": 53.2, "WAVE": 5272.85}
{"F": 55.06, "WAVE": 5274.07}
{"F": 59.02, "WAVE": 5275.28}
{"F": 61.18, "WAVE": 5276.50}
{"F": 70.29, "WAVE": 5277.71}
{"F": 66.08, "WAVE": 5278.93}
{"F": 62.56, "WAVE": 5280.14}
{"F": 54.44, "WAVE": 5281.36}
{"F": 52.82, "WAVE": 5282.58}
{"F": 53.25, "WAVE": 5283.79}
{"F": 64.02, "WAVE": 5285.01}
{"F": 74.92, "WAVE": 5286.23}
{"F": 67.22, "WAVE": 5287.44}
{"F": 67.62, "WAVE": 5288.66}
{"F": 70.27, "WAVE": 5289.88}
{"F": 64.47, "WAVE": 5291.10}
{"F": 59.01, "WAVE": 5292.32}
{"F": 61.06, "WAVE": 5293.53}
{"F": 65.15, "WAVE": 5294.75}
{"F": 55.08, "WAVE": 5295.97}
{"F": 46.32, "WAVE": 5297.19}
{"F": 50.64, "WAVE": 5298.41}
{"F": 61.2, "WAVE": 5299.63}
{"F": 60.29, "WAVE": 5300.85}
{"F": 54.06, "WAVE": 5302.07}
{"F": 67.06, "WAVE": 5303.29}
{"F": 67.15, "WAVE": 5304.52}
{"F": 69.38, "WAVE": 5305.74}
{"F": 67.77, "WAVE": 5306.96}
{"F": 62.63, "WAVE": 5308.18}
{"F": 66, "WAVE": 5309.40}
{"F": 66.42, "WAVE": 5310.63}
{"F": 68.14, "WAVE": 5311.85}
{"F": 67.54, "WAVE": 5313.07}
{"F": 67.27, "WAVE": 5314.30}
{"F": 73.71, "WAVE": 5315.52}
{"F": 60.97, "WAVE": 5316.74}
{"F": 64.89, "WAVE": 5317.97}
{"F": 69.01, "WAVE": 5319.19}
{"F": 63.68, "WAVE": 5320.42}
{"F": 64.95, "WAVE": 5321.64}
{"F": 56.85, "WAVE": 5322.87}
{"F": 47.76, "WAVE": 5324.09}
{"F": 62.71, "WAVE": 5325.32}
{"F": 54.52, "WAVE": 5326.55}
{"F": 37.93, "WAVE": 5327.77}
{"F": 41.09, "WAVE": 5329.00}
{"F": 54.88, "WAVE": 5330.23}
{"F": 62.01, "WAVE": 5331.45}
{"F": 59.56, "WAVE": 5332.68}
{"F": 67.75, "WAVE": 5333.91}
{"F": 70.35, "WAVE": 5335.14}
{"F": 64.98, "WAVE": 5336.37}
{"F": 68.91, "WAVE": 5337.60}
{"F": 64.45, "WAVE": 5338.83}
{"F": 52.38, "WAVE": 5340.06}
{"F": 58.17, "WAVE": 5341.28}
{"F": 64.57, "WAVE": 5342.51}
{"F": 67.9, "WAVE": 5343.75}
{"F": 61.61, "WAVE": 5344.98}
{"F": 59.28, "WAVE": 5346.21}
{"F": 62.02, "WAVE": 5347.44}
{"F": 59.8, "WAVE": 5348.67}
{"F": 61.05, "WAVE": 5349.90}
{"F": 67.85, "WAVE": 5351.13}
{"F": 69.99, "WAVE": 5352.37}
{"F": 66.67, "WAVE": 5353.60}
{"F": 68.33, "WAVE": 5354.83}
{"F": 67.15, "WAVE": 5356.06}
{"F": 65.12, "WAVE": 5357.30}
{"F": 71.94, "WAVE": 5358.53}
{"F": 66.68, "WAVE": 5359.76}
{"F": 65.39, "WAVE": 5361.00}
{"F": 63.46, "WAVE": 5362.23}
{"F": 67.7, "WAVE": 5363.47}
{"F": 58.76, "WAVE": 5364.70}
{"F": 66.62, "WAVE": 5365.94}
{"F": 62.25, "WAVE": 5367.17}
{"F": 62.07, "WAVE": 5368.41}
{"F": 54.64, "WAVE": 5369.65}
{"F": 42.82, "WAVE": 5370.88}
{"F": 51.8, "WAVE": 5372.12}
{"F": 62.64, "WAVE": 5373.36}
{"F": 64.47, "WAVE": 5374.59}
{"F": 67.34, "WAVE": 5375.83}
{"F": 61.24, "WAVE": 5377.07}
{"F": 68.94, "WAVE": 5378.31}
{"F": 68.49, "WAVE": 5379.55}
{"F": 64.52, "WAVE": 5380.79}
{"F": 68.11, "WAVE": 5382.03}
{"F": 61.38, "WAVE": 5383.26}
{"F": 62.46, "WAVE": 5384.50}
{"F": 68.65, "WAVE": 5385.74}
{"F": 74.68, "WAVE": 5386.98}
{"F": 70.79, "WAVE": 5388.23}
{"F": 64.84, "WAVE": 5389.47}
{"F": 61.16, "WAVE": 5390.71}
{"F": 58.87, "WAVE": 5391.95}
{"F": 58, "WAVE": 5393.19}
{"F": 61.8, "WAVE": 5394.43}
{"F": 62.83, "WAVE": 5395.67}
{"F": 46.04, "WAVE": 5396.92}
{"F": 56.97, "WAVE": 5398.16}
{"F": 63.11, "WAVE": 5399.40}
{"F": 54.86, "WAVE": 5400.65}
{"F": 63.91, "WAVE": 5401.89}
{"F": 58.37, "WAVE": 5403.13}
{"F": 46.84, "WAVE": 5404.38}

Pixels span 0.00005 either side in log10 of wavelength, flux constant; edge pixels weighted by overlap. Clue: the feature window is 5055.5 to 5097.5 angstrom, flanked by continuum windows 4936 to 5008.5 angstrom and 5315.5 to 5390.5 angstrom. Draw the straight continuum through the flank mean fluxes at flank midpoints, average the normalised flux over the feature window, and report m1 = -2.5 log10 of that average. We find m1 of 0.07 mag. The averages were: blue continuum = 57.5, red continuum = 62.6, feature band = 55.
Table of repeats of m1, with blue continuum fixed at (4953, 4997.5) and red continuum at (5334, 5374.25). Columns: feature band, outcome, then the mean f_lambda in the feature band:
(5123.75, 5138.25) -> 0.21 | 49.4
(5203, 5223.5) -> 0.18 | 51.8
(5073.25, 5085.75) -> 0.11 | 53.1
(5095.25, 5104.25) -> 0.15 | 51.8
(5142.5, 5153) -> 0.23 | 48.3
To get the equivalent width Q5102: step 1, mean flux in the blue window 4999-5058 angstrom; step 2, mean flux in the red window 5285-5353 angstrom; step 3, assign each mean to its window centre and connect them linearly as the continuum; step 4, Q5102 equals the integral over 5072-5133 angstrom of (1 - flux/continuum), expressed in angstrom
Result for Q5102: 3.8 angstrom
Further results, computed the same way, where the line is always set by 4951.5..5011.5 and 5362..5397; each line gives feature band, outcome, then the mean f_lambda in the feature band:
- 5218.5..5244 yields 0.8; 58.5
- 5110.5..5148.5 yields 5.3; 50.6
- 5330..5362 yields -1.2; 64.3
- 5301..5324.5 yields -1.1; 64.6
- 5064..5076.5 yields 1.1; 52.7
